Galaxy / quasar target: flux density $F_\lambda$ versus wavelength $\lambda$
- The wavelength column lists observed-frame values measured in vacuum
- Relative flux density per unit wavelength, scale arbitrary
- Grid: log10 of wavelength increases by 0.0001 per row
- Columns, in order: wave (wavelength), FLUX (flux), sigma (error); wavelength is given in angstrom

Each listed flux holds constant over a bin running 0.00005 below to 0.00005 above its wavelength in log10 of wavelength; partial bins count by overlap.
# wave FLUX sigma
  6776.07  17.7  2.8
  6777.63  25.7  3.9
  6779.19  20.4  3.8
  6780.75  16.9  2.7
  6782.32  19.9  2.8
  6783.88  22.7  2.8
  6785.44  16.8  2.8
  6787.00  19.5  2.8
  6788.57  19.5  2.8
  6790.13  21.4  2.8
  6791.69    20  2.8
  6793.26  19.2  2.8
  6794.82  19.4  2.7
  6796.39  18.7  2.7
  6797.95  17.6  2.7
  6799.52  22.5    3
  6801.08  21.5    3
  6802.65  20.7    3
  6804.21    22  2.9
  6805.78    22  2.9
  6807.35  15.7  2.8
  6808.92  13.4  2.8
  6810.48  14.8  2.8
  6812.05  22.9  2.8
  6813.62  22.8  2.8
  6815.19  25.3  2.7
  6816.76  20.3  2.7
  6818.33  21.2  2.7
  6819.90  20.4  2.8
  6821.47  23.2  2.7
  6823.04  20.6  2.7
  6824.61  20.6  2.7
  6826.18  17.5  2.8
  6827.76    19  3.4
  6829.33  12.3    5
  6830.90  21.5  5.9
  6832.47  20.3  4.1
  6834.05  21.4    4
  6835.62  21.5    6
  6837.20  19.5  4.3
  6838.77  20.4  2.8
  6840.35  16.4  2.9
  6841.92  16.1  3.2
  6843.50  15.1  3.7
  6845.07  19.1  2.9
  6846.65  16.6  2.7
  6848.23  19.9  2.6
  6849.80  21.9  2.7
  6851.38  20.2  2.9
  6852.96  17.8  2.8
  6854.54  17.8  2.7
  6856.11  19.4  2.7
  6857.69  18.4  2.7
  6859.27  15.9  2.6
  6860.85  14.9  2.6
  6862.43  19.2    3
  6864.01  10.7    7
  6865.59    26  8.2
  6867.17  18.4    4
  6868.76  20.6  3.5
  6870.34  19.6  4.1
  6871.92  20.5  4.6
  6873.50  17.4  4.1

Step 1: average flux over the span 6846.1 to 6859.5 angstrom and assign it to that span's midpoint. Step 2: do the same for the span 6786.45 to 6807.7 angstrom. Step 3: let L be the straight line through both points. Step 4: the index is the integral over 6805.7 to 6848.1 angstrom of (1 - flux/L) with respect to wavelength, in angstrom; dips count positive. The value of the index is 0.4 angstrom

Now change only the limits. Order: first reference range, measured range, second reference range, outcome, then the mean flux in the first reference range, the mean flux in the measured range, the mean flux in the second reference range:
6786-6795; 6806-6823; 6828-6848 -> -0.91 angstrom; 19.8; 20.1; 18.4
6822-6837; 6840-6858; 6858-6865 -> -1.20 angstrom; 19.5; 18.3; 15.7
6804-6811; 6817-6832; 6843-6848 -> -1.98 angstrom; 17.3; 19.6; 17.4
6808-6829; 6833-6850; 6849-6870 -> 0.33 angstrom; 20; 18.8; 18.6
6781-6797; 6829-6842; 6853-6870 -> -0.36 angstrom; 19.6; 19.2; 18.2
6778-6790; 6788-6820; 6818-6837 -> -0.42 angstrom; 19.7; 20.1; 19.9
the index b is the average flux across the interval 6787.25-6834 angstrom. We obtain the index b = 19.9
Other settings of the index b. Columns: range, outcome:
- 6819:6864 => 18.7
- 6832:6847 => 18.7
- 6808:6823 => 20.4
